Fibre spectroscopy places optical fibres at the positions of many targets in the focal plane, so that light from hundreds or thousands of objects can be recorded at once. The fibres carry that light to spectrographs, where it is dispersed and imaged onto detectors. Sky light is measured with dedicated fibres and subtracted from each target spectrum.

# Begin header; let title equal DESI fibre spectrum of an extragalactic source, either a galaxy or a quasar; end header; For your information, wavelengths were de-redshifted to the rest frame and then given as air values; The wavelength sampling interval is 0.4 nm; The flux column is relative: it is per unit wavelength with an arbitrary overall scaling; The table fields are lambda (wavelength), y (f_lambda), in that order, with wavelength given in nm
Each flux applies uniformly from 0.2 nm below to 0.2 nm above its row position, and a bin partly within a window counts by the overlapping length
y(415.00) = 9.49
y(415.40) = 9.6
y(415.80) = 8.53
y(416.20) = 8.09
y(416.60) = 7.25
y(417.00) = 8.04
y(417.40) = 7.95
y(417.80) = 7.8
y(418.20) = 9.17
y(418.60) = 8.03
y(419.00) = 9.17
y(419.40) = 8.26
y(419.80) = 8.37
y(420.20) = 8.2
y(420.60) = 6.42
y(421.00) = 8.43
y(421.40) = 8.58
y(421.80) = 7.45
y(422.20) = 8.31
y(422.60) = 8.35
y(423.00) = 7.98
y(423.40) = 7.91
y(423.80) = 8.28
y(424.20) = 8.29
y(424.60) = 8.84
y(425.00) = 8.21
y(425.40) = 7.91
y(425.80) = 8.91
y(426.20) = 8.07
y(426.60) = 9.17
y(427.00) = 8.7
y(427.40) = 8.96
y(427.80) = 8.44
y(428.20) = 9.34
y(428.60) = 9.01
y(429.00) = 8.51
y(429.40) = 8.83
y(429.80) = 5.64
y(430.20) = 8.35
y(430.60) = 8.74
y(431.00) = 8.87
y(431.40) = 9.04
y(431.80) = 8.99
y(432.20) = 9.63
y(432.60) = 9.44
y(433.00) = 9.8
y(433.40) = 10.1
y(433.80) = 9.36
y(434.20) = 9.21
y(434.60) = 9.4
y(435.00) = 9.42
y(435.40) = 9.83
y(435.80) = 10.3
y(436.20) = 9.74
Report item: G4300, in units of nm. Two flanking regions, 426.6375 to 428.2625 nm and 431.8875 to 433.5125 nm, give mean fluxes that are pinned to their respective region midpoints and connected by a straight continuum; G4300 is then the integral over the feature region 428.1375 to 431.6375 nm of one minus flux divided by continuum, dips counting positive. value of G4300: 0.29 nm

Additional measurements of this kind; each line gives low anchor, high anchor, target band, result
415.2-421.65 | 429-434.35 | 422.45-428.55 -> 0.06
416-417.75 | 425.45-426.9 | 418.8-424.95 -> 0.05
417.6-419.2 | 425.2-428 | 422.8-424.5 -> 0.08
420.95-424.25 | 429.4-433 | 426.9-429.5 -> -0.10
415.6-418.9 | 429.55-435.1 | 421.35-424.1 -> 0.11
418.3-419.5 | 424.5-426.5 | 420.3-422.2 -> 0.16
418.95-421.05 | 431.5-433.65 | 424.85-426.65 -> 0.07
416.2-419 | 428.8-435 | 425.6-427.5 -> -0.03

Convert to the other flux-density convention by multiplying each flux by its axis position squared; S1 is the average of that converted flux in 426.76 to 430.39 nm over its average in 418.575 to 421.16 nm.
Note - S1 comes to 1.1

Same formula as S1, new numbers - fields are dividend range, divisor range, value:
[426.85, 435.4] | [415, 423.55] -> 1.15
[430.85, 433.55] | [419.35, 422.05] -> 1.25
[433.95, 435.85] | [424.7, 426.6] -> 1.19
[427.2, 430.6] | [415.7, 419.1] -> 1.08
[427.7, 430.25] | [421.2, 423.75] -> 1.05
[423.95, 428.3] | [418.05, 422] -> 1.08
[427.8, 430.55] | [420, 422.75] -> 1.08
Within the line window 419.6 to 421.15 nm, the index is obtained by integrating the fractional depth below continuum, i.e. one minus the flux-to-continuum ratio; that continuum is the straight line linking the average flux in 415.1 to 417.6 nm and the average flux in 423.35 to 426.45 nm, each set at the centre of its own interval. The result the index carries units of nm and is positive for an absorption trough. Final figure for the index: 0.09 nm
